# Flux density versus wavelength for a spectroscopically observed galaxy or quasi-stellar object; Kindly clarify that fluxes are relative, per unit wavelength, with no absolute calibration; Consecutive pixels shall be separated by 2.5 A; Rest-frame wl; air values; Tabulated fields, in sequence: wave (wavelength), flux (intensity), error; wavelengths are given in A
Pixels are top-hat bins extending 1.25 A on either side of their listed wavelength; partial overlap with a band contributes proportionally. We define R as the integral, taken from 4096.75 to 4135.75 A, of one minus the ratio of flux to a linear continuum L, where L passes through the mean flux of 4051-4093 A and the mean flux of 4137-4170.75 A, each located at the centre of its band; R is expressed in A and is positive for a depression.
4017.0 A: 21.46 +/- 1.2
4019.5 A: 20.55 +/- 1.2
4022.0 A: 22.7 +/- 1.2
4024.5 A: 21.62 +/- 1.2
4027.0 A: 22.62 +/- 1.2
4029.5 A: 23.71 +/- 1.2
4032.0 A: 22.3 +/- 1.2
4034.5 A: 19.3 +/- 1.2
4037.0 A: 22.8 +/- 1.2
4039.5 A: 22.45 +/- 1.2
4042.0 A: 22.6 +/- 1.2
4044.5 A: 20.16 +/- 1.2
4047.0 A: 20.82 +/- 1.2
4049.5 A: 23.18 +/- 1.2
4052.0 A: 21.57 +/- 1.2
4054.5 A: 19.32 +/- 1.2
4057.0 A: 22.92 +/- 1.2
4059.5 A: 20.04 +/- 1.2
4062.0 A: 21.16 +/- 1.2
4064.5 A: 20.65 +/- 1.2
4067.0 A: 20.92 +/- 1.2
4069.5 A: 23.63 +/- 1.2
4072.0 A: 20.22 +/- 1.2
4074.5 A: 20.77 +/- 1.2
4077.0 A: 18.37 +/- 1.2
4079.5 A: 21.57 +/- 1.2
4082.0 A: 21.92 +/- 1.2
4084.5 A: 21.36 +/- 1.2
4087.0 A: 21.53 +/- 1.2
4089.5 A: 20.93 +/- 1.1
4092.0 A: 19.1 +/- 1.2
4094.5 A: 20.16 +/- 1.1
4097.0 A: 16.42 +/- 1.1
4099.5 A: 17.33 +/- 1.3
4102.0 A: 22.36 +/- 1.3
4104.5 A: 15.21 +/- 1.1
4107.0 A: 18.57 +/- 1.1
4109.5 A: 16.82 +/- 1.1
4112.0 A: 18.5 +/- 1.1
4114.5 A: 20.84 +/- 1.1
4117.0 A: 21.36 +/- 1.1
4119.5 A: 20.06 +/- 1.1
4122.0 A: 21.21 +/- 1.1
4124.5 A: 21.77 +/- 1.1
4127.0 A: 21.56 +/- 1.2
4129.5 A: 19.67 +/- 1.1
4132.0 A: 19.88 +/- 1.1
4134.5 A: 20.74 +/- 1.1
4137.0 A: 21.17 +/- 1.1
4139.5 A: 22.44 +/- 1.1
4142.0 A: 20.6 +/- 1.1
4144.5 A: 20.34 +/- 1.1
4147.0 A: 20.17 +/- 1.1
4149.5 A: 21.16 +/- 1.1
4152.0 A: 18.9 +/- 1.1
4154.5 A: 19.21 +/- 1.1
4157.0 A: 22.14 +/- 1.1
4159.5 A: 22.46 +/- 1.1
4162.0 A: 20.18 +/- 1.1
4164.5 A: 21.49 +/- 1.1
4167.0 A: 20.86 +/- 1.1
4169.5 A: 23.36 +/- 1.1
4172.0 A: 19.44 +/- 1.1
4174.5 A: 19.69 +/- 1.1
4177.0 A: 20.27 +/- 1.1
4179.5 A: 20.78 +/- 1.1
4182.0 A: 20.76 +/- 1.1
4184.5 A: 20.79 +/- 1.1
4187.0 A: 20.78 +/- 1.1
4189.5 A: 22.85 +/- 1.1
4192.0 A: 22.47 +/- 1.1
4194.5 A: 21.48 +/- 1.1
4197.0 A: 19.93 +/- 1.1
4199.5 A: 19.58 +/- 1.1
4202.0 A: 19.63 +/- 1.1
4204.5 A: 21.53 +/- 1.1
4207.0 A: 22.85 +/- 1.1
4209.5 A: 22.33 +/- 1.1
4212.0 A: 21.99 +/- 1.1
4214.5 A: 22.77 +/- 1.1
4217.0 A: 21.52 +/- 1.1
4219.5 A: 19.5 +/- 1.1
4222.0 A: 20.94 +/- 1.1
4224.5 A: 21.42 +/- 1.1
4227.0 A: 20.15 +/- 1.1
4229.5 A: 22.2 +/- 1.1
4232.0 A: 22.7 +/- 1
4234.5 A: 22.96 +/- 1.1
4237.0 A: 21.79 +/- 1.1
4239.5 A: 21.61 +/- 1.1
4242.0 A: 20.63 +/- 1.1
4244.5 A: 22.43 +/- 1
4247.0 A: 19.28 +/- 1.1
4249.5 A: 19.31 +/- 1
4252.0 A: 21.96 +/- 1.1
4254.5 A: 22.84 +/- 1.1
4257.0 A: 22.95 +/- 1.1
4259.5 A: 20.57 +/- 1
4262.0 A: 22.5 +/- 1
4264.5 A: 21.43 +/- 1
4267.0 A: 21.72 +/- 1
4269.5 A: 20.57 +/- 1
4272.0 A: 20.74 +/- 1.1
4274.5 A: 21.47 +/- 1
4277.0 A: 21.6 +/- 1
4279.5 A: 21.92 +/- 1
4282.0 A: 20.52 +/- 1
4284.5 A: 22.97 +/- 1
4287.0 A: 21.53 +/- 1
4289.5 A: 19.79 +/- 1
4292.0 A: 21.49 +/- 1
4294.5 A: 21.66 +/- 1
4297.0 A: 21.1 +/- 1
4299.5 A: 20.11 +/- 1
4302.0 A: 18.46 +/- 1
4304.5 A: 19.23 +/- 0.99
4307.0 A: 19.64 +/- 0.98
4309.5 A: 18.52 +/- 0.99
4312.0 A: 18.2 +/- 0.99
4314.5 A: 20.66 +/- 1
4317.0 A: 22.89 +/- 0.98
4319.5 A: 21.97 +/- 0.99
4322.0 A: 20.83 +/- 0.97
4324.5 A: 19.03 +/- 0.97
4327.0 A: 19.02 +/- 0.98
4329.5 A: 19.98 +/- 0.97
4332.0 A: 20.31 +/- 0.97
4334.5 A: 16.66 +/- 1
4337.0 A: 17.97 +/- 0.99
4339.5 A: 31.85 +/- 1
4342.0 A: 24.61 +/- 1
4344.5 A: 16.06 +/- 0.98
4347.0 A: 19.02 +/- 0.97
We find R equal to 2.6 A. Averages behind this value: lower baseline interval 20.9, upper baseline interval 21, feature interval 19.6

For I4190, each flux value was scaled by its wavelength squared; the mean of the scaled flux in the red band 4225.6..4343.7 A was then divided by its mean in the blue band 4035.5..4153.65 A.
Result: 1.1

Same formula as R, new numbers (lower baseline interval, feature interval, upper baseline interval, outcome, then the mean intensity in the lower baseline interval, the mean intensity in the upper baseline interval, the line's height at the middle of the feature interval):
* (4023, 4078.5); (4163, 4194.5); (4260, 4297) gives 0.4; 21.4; 21.4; 21.4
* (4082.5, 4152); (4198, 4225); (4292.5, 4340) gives -1.5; 20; 20.3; 20.1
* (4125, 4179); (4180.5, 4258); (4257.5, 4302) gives -1.5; 20.8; 21.2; 21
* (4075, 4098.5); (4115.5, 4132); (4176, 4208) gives -0.3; 20.1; 21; 20.5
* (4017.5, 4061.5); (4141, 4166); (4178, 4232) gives 0.9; 21.7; 21.3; 21.4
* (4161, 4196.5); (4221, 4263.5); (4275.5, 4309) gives -1.4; 21.1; 20.7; 20.9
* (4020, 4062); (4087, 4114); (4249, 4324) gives 3.5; 21.7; 21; 21.5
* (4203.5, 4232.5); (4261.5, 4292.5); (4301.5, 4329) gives -1.2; 21.6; 19.9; 20.6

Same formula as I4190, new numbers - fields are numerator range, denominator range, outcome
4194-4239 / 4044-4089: 1.09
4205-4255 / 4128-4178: 1.08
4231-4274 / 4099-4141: 1.14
